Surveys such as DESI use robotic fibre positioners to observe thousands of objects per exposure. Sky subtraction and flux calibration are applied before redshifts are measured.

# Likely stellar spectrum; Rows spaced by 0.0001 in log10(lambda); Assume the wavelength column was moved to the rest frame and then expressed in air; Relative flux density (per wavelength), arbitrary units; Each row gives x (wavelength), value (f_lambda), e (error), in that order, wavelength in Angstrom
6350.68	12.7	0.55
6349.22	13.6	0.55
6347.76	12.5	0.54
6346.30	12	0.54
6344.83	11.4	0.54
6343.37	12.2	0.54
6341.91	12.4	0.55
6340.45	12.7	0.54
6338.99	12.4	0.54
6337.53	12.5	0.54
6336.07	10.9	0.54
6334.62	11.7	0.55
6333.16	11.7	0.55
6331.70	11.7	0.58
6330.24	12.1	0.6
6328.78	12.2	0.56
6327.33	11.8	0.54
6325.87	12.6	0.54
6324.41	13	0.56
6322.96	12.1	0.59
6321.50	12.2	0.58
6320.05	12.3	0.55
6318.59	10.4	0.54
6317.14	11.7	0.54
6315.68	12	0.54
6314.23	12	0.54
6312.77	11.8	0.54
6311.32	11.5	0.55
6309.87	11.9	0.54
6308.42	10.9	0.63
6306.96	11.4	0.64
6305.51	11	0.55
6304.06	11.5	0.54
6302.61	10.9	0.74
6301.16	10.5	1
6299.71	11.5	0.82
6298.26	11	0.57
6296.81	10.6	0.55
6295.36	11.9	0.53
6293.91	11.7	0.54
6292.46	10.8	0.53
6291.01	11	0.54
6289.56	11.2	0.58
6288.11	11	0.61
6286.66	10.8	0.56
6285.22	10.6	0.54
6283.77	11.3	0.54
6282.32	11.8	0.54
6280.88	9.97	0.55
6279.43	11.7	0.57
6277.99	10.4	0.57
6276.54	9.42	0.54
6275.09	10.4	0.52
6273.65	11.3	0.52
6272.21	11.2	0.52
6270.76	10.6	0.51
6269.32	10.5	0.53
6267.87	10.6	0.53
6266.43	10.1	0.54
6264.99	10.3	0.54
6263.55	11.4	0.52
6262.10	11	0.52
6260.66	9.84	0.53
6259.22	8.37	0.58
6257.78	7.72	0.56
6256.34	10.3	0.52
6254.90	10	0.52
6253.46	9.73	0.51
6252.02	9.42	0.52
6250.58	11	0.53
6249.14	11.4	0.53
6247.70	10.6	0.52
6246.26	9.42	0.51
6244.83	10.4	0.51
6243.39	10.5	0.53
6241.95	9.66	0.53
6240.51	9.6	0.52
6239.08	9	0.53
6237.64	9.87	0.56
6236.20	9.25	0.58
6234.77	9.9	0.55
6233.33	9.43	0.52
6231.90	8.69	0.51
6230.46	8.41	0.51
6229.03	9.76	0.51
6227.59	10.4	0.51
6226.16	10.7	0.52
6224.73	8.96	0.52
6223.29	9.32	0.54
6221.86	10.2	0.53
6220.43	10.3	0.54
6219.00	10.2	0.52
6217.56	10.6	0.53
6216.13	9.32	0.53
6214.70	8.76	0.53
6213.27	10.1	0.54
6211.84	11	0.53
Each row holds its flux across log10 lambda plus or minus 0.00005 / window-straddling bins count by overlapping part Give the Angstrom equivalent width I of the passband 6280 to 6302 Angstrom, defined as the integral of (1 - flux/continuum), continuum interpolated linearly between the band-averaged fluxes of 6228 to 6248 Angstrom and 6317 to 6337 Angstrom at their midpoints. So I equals -0.2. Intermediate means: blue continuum 9.6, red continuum 11.9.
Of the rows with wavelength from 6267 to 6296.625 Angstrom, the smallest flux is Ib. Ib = 9.42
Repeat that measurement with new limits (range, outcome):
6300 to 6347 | 10.4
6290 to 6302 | 10.5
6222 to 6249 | 8.41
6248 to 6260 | 7.72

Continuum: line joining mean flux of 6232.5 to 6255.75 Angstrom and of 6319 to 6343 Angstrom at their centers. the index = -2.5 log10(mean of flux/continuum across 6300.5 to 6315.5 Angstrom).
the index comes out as 0.02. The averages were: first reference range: 9.95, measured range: 11.4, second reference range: 12.1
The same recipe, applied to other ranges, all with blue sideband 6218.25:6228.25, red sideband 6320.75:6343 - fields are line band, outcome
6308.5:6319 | 0.02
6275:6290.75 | 0.04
